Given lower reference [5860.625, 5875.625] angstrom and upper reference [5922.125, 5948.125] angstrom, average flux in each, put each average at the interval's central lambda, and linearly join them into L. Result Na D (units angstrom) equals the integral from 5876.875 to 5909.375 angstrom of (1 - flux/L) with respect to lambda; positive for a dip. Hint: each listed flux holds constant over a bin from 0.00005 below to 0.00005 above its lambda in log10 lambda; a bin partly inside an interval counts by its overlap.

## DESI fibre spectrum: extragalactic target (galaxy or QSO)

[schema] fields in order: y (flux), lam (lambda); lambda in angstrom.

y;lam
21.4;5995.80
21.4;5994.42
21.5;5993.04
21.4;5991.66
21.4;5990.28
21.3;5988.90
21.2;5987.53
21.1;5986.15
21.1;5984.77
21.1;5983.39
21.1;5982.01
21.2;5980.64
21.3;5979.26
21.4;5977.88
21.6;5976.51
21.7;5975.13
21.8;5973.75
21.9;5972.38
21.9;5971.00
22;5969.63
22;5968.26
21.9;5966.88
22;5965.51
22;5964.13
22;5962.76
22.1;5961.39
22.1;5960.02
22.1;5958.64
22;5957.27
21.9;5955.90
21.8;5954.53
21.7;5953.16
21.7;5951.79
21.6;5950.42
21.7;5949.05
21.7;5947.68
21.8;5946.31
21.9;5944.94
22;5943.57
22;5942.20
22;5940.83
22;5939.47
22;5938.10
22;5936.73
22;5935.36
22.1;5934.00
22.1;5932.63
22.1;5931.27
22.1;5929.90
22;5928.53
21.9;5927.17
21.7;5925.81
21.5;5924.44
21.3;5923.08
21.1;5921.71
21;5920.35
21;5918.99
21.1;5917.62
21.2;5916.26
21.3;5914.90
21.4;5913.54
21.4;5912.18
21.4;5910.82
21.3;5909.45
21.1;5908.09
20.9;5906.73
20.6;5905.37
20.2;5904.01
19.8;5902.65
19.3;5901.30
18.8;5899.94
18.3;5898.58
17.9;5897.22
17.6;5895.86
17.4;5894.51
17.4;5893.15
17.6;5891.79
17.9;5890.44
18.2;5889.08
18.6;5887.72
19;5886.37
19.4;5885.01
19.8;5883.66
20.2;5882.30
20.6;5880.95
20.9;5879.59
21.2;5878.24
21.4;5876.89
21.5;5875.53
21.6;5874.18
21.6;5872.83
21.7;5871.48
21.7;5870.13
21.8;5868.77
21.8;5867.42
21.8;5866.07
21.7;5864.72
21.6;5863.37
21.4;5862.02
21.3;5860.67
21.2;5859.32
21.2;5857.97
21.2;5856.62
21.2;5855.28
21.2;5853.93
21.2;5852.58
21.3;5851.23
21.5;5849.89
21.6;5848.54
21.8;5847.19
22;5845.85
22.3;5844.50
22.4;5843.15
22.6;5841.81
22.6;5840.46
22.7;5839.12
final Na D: 3.60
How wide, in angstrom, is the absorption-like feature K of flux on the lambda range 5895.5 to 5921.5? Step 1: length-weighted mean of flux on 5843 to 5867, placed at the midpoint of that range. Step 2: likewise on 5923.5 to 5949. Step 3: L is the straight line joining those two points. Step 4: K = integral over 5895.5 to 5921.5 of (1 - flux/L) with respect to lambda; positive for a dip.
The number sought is 1.73 angstrom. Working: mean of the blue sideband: 21.5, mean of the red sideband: 21.9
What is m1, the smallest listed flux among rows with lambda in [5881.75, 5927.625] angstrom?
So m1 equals 17.4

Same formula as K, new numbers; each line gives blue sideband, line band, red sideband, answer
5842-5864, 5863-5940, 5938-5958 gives 3.71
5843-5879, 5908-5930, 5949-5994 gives 0.22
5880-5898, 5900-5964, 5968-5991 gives -4.98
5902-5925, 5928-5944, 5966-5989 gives -0.63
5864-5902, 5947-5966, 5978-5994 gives -0.93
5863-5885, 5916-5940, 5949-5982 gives -0.12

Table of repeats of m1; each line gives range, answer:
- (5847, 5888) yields 18.6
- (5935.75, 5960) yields 21.6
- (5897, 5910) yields 17.9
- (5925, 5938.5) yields 21.7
